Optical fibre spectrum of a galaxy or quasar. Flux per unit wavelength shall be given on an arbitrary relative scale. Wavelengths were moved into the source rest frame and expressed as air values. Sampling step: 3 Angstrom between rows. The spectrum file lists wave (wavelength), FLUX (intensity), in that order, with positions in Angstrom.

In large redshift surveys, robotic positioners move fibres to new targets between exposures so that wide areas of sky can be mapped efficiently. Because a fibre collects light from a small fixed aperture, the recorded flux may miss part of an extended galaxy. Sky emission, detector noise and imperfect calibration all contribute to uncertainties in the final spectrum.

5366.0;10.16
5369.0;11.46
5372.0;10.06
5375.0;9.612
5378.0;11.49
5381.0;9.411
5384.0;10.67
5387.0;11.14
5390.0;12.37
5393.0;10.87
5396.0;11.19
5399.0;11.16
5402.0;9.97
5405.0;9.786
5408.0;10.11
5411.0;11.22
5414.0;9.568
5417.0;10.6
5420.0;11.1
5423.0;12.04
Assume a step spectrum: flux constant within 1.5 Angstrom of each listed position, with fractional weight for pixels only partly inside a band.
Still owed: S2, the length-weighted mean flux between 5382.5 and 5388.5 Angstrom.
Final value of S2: 10.9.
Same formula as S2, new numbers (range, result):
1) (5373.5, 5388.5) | 10.5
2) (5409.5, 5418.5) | 10.5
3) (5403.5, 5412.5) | 10.4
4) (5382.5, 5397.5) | 11.2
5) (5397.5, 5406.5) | 10.3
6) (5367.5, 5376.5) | 10.4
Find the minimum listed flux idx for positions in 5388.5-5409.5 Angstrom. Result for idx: 9.786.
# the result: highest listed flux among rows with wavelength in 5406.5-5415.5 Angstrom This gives 11.22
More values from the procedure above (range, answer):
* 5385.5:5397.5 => 12.37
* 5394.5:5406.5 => 11.19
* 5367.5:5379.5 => 11.49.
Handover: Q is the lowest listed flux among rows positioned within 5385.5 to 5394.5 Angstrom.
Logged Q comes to 10.87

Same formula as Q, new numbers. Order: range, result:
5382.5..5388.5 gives 10.67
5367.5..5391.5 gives 9.411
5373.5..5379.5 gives 9.612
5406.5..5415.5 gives 9.568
